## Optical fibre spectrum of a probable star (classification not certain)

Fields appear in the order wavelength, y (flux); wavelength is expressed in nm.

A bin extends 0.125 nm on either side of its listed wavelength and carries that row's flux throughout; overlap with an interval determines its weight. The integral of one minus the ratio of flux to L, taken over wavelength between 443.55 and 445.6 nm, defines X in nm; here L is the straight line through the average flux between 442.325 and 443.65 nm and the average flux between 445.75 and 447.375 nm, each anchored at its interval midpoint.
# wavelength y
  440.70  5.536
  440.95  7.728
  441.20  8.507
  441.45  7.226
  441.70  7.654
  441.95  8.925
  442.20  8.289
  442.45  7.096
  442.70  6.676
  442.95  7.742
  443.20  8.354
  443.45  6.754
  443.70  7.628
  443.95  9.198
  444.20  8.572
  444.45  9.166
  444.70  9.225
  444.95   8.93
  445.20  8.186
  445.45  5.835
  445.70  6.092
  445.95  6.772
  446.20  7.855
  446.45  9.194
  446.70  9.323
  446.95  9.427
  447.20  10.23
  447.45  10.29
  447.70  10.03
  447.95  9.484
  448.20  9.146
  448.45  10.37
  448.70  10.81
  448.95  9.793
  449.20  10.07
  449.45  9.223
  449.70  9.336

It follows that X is -0.09 nm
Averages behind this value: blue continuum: 7.34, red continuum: 8.72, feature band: 8.3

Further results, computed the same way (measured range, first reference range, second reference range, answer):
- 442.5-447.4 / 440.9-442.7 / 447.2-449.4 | 0.39 nm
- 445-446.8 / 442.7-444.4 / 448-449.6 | 0.25 nm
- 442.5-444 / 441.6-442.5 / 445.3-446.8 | 0.05 nm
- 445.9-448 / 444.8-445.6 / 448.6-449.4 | -0.11 nm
